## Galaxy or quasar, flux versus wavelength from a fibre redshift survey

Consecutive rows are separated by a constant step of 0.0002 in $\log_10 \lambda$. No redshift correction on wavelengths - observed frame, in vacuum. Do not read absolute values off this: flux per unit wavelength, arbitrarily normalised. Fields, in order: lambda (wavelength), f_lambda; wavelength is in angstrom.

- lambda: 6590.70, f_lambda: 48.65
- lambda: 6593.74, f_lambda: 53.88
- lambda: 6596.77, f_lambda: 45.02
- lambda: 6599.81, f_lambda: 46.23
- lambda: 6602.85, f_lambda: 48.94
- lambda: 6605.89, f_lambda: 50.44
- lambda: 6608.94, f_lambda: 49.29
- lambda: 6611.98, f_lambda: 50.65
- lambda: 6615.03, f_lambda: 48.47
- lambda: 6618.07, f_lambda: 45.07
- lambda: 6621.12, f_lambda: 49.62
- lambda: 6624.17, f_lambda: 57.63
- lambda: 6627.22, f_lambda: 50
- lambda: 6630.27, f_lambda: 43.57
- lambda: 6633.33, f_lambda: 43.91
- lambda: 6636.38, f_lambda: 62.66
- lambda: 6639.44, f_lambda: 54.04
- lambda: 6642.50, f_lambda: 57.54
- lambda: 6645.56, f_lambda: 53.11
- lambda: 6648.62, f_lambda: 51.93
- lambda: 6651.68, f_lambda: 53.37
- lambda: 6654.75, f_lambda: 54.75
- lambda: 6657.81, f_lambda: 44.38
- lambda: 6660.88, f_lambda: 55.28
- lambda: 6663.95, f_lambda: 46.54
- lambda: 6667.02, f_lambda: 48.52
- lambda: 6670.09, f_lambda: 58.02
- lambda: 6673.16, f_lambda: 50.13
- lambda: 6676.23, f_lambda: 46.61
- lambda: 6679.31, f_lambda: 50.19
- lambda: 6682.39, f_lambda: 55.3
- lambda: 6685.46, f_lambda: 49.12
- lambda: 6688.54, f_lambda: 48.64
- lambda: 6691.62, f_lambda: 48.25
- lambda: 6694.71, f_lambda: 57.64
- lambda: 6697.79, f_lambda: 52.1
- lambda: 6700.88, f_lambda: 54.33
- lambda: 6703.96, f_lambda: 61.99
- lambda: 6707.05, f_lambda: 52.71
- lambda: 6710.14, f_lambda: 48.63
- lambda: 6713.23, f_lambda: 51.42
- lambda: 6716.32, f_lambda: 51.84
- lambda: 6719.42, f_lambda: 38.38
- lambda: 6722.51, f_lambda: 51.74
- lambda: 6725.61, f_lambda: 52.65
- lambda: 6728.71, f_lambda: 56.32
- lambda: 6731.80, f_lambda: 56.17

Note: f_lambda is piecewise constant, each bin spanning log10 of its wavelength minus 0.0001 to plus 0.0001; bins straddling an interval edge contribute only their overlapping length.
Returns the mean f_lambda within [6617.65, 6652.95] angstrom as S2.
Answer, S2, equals 52.1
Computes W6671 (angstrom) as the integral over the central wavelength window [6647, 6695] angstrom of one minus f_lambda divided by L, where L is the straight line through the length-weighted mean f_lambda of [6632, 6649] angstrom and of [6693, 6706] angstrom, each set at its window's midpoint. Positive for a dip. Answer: 3.7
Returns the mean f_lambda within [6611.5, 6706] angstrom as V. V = 51.7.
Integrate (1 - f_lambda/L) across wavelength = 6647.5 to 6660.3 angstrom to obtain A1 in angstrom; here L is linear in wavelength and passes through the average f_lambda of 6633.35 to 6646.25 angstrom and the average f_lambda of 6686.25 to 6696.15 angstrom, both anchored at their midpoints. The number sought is 0.7 angstrom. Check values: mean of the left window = 55.6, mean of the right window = 51.2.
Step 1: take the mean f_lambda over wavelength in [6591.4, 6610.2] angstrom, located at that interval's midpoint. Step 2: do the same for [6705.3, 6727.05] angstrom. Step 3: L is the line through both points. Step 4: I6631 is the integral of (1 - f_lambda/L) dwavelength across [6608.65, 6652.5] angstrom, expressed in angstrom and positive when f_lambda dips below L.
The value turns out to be -2.0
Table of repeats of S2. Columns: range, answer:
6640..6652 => 54.1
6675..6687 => 50.4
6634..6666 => 53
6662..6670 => 49.8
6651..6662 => 51.7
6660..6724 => 51.3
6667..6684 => 51.7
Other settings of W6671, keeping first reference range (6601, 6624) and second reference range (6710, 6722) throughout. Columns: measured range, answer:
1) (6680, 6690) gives -0.6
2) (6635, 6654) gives -2.5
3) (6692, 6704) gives -1.7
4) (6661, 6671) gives -0.5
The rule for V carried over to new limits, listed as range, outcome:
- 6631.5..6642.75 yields 53.9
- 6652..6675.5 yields 51.1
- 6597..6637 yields 49.3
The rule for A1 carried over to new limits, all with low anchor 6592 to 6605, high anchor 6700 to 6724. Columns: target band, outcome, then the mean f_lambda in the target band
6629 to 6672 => -1.86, 52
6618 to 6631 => -0.20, 50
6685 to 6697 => -0.08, 51.1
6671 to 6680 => 0.17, 49.5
